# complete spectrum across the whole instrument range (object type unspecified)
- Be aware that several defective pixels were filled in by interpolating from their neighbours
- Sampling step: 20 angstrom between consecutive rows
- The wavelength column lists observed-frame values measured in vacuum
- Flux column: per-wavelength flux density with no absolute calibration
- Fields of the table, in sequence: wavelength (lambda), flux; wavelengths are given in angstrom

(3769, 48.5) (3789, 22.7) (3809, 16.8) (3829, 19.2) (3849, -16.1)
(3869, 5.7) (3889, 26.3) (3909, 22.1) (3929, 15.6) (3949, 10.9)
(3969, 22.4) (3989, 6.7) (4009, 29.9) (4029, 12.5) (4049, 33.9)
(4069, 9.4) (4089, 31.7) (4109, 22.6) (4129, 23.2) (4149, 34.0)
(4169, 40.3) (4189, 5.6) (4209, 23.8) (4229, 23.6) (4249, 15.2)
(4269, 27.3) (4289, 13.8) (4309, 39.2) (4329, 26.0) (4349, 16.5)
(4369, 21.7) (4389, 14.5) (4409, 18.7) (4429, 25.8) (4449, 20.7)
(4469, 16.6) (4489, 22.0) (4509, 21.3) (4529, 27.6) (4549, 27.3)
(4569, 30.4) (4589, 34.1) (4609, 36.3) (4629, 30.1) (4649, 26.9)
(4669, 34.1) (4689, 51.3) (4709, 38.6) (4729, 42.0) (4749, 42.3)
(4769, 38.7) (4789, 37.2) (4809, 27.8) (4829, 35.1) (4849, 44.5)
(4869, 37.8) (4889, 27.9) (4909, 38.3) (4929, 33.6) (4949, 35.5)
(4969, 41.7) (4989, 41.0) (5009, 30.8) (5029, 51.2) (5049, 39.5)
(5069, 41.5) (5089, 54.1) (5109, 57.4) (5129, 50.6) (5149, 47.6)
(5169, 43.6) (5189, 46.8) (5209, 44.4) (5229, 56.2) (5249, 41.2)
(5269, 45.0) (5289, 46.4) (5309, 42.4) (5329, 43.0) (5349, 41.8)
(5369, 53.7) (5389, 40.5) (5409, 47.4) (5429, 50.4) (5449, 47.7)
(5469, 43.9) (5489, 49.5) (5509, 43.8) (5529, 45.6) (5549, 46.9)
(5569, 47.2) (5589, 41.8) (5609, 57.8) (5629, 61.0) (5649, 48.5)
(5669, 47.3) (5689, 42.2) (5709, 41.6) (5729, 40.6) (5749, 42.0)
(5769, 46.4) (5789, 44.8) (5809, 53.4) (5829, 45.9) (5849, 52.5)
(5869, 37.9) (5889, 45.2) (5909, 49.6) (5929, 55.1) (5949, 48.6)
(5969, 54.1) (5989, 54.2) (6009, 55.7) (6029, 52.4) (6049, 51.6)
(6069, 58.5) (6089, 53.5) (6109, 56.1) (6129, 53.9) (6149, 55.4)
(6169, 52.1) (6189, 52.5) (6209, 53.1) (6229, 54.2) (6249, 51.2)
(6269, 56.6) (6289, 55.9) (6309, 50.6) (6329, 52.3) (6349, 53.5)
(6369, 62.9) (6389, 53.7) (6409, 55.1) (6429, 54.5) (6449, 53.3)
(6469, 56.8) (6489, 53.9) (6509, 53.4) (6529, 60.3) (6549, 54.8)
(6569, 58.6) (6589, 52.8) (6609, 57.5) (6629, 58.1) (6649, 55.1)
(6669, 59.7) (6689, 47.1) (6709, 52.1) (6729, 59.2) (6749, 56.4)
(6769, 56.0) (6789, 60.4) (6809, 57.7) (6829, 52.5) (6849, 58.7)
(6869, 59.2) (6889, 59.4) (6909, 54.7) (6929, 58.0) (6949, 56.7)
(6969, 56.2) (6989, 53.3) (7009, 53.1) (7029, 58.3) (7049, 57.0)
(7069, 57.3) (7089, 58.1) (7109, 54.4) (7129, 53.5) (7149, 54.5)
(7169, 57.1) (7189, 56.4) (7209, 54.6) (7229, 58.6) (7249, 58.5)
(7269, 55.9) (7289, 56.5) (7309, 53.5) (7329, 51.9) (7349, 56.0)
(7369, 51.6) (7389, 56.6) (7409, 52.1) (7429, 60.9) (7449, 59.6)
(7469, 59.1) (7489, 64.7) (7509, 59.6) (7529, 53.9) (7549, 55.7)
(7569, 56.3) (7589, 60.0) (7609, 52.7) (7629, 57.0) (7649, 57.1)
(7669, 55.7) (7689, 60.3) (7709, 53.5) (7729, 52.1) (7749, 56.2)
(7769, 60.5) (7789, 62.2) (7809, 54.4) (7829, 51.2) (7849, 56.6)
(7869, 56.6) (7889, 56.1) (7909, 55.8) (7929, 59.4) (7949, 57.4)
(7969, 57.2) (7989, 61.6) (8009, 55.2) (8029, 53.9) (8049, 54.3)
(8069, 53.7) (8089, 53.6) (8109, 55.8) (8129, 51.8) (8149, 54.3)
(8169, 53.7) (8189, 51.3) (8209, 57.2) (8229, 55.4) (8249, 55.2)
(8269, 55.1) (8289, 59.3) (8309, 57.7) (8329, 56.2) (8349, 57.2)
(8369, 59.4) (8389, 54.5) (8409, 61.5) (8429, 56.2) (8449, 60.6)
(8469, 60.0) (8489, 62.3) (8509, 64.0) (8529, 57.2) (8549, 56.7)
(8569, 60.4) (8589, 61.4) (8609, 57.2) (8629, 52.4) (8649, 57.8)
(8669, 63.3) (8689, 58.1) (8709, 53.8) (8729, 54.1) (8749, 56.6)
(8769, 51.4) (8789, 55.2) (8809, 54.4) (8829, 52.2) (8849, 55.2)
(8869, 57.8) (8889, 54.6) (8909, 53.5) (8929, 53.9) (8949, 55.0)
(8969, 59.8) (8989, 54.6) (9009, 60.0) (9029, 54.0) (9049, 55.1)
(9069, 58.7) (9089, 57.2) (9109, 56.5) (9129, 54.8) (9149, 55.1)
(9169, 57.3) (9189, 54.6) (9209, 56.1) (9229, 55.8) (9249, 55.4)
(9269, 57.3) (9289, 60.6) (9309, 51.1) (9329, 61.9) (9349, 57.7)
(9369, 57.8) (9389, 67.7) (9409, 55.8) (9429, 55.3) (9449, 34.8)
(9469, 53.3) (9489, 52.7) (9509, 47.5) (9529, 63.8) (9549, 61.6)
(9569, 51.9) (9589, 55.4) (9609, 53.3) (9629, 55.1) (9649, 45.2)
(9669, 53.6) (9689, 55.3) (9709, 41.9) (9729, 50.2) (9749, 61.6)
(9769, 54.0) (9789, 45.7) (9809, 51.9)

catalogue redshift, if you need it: 0.14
